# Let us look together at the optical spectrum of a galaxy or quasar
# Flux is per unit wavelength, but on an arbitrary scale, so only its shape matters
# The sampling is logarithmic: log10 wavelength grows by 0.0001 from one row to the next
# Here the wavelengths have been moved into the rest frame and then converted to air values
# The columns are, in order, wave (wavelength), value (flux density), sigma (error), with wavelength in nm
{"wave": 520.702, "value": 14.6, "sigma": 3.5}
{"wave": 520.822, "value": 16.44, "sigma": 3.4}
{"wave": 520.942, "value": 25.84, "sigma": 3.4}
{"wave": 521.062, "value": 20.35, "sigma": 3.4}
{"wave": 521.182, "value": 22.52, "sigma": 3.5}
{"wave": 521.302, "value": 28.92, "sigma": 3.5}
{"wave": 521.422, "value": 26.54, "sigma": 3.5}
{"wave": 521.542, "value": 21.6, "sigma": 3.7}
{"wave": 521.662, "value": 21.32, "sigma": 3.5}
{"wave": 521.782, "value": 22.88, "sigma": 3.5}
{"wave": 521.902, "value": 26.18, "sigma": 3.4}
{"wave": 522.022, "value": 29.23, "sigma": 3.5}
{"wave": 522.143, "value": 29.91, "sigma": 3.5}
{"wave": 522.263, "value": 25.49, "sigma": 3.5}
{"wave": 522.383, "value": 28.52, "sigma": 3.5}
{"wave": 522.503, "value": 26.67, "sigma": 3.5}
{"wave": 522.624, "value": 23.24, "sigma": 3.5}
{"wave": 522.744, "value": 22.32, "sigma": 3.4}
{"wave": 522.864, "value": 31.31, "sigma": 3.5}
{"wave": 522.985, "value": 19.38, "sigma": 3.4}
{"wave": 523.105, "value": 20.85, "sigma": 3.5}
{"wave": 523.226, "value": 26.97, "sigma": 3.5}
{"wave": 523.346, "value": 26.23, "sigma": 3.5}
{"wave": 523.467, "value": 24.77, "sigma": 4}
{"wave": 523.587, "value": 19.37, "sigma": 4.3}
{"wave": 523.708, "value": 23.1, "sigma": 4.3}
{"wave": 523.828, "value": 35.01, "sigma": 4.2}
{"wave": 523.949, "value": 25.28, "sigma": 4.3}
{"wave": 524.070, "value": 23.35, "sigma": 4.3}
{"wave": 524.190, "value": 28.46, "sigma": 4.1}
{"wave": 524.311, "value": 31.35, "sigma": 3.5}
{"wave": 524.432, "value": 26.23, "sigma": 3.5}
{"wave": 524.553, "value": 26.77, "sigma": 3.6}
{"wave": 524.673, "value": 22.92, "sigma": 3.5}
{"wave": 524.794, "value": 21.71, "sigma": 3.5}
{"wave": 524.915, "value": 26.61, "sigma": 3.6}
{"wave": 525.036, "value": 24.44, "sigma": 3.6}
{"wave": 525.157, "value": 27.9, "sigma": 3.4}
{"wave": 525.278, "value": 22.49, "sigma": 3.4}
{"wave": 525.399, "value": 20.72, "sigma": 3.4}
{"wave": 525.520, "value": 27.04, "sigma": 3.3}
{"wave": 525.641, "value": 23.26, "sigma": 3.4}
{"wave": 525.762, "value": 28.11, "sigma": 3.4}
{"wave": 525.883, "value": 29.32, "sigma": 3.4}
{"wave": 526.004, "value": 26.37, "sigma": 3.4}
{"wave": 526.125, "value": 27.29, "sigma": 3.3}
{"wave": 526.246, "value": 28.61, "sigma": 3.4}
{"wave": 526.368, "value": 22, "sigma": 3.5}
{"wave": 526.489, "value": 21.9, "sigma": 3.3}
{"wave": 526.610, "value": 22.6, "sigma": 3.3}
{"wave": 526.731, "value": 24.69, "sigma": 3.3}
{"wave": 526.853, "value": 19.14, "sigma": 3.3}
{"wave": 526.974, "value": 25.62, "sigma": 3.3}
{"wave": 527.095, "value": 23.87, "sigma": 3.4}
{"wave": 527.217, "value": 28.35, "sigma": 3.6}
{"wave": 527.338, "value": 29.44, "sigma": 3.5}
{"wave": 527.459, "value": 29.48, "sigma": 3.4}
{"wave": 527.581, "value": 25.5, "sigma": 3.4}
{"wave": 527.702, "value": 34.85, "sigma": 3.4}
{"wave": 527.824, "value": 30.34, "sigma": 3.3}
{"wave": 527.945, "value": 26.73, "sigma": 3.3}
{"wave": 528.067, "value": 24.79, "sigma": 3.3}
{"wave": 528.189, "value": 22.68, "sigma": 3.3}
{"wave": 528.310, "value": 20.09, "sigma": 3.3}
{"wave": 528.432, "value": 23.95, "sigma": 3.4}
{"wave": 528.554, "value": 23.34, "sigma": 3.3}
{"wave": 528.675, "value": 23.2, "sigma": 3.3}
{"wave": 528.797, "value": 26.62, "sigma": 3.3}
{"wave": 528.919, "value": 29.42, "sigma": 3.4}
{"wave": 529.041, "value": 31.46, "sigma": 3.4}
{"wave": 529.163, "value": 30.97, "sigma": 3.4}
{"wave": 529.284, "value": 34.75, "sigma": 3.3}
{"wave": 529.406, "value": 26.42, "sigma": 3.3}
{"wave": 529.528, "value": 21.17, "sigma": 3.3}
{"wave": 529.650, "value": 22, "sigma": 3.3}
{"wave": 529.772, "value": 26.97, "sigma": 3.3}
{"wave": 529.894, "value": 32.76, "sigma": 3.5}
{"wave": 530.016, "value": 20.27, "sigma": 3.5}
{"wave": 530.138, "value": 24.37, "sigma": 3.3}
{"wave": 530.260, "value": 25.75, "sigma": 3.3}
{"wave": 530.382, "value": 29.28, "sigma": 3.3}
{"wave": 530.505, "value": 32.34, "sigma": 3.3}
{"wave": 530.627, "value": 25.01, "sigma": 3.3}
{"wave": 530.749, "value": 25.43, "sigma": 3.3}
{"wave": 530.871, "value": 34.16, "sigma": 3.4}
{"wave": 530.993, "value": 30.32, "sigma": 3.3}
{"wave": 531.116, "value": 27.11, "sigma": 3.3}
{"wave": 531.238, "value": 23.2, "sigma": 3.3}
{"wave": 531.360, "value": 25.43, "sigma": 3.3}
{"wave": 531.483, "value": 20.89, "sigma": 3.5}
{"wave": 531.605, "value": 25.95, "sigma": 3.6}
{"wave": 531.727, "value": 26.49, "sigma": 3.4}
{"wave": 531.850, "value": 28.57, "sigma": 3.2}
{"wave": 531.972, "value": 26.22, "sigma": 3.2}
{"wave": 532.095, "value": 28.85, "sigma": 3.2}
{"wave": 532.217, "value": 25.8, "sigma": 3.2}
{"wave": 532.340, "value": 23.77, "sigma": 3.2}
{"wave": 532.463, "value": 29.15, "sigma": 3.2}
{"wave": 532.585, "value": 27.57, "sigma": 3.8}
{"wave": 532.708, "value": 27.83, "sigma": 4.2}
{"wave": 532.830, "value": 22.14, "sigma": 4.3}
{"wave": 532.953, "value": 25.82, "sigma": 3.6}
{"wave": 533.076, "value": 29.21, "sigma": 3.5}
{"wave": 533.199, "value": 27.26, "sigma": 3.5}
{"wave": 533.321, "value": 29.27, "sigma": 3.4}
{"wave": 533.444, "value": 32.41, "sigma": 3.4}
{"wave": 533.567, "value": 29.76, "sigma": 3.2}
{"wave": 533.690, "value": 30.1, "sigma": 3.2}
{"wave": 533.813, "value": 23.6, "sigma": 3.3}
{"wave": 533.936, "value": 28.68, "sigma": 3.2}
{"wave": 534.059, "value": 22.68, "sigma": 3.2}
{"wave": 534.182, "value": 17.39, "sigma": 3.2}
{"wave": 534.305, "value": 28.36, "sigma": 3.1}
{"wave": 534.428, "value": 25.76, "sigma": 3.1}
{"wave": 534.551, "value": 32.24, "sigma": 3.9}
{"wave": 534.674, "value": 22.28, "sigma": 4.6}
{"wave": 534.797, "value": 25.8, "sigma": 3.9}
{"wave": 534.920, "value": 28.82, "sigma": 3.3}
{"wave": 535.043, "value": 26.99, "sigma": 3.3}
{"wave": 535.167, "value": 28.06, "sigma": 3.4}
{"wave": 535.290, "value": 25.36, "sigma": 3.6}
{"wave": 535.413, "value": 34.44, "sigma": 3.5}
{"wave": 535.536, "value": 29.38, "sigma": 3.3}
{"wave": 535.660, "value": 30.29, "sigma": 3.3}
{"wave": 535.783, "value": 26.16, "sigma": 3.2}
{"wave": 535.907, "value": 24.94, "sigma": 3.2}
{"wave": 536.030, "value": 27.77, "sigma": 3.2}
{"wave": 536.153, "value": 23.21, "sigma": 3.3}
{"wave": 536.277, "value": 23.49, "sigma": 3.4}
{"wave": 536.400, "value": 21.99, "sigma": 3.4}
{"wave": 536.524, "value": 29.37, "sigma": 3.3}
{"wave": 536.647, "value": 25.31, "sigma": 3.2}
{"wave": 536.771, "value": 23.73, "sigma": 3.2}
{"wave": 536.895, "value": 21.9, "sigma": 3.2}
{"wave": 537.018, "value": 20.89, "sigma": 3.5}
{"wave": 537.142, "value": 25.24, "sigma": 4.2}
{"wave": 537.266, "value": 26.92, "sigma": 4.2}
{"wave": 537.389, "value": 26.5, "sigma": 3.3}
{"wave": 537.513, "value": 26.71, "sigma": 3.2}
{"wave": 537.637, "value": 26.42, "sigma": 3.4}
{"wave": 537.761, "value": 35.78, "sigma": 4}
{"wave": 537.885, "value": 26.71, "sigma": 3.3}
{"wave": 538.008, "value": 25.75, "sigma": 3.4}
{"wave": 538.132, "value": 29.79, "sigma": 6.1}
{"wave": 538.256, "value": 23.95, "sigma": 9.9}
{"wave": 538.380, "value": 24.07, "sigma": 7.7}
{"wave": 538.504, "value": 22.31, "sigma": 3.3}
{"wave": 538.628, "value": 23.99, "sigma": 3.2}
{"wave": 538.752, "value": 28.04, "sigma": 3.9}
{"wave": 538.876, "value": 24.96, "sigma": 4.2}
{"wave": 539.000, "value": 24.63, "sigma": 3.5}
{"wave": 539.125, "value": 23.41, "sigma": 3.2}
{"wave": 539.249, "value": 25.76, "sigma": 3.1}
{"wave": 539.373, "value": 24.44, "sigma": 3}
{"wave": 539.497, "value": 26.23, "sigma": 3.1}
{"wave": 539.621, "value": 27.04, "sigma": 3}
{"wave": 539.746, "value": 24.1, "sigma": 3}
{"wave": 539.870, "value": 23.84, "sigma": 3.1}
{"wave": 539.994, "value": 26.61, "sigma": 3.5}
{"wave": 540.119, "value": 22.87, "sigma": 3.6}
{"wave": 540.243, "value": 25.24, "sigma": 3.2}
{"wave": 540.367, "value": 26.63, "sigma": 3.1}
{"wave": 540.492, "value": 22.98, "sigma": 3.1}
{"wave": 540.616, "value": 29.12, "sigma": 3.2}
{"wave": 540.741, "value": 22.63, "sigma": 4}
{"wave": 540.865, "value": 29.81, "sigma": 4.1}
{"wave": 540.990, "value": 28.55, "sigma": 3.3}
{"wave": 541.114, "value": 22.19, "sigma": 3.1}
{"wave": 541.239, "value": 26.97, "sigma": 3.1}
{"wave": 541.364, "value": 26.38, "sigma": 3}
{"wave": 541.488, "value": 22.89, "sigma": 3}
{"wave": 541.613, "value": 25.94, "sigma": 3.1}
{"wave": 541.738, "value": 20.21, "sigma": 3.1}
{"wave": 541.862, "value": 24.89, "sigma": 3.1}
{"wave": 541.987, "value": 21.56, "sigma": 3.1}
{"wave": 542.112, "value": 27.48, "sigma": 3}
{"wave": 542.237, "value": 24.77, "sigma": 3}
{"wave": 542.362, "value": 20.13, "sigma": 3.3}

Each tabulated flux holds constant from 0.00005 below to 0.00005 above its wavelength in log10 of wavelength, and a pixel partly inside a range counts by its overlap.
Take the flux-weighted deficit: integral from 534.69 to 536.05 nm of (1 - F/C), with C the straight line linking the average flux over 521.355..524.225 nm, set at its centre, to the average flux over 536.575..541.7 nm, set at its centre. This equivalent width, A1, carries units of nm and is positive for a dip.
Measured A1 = -0.12 nm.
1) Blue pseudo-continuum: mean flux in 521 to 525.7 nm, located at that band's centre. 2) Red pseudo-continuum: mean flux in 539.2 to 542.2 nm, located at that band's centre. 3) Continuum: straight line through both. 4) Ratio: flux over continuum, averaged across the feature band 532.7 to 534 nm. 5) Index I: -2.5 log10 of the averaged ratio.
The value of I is -0.11 mag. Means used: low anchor 25.2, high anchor 25.2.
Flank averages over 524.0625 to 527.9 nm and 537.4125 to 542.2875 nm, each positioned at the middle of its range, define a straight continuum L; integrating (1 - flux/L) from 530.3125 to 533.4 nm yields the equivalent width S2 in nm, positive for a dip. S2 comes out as -0.16 nm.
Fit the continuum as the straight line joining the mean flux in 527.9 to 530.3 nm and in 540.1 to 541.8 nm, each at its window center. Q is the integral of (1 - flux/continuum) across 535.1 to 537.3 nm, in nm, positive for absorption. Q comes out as -0.04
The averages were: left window 25.9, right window 25.2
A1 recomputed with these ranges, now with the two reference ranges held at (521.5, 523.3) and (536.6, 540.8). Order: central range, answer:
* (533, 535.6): -0.22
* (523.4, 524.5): -0.05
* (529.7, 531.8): -0.13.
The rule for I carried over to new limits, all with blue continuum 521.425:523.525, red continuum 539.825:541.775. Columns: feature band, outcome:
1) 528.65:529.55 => -0.13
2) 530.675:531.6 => -0.06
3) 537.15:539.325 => -0.04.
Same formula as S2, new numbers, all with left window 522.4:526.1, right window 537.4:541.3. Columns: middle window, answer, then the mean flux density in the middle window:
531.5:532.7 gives -0.051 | 26.8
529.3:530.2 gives 0.009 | 25.3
